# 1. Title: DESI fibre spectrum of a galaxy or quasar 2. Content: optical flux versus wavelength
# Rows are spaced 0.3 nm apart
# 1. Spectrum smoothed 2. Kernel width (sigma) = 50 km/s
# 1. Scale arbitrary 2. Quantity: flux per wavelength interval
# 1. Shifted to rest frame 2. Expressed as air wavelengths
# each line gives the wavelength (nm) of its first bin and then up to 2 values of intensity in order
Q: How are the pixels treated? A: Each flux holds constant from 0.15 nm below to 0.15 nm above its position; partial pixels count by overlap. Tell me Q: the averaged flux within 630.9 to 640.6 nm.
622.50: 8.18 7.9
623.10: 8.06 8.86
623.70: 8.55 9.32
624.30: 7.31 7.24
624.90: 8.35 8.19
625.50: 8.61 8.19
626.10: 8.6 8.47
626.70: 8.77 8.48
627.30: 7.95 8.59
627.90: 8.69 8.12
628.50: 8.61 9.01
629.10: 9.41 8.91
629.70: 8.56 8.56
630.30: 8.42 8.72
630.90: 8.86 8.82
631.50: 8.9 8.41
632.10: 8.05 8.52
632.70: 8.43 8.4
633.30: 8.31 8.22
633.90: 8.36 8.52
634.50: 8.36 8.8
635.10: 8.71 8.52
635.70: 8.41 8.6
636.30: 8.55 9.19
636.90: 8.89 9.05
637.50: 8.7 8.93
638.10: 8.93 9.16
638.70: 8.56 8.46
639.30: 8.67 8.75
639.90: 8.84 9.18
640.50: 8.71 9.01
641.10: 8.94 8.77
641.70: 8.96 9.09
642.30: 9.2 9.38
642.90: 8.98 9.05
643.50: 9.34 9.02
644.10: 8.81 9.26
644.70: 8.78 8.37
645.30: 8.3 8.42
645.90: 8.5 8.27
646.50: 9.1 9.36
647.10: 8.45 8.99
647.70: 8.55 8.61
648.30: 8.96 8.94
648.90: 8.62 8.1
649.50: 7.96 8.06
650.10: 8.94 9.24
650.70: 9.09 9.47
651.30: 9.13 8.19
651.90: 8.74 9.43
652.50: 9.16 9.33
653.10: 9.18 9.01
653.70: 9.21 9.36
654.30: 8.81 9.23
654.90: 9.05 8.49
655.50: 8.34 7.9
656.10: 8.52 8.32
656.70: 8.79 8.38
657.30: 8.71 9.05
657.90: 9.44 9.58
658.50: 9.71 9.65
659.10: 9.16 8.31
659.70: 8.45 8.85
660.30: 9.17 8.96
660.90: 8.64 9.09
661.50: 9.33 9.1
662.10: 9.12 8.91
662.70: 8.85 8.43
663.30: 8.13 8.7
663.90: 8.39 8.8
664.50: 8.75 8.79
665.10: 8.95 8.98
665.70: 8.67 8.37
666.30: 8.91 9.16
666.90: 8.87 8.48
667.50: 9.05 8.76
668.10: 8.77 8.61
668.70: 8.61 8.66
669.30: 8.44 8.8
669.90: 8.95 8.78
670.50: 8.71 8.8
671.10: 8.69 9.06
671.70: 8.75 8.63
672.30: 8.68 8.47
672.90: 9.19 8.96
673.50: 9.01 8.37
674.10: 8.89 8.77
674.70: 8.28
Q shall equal 8.66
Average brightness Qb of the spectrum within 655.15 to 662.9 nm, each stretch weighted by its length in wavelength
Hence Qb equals 8.88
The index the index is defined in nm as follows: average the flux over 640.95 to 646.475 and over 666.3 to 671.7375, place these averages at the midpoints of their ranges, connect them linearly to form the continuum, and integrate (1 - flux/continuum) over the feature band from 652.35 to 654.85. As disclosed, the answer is -0.09 nm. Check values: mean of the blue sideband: 8.86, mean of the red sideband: 8.78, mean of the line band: 9.16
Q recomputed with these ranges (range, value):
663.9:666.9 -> 8.8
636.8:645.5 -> 8.9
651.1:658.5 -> 8.91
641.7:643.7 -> 9.15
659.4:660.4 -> 8.73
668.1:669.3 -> 8.62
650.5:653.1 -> 9.08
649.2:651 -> 8.68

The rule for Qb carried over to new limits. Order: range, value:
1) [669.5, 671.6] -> 8.83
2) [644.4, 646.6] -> 8.57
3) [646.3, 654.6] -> 8.89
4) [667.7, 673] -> 8.74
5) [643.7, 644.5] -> 9.02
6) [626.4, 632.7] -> 8.61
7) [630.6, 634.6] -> 8.48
